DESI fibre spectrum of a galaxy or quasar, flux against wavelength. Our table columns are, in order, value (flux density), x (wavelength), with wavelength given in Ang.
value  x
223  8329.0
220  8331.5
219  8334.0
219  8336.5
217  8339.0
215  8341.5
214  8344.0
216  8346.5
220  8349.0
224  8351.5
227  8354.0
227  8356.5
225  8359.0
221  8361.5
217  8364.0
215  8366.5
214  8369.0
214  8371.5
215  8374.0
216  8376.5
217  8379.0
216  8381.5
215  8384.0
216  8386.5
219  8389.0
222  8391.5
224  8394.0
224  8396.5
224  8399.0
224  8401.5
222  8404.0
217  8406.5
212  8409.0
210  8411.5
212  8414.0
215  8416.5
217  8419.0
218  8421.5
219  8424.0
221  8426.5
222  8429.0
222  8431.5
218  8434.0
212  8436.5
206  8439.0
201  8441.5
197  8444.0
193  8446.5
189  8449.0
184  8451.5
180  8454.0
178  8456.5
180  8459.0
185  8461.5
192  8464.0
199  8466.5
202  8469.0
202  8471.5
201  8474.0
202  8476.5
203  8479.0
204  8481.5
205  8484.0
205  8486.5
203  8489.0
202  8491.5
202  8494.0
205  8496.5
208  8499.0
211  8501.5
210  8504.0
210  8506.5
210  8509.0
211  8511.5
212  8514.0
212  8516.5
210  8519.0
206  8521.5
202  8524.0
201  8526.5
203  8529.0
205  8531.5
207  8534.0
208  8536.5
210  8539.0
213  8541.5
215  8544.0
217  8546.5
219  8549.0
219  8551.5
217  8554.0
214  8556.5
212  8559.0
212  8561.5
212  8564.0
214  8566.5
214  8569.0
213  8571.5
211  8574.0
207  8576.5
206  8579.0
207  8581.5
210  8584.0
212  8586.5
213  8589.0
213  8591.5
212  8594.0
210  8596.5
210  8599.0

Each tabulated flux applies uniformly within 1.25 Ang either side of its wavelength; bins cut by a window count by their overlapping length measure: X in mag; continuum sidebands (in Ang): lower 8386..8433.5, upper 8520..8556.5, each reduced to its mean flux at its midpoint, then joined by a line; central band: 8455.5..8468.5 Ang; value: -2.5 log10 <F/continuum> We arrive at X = 0.15 mag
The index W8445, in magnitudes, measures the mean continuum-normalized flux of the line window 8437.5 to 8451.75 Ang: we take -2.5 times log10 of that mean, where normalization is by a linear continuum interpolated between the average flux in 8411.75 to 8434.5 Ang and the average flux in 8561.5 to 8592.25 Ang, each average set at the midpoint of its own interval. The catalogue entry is 0.11 mag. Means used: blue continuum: 218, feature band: 196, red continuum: 211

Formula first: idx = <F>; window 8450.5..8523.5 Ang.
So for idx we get 201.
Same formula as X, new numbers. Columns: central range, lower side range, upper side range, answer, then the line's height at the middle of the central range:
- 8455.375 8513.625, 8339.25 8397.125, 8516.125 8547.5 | 0.051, 211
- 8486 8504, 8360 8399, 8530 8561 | 0.046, 214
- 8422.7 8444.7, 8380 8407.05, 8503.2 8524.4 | 0.016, 217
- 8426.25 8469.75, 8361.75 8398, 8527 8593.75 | 0.089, 215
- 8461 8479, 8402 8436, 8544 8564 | 0.095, 217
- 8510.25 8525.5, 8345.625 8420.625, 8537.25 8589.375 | 0.028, 214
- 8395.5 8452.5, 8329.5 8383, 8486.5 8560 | 0.013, 215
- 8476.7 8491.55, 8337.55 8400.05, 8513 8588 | 0.052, 214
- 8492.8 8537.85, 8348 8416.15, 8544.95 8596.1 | 0.036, 214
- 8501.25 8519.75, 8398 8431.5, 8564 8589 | 0.015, 214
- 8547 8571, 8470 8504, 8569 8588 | -0.032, 209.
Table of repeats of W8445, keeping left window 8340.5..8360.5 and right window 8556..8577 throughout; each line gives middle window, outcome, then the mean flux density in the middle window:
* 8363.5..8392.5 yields 0.02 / 216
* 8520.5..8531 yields 0.06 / 203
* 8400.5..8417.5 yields 0.01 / 216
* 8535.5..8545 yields 0.01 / 212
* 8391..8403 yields -0.02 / 224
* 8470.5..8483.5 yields 0.07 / 203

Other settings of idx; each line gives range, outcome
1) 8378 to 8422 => 218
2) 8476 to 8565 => 209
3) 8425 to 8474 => 199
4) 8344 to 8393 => 219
